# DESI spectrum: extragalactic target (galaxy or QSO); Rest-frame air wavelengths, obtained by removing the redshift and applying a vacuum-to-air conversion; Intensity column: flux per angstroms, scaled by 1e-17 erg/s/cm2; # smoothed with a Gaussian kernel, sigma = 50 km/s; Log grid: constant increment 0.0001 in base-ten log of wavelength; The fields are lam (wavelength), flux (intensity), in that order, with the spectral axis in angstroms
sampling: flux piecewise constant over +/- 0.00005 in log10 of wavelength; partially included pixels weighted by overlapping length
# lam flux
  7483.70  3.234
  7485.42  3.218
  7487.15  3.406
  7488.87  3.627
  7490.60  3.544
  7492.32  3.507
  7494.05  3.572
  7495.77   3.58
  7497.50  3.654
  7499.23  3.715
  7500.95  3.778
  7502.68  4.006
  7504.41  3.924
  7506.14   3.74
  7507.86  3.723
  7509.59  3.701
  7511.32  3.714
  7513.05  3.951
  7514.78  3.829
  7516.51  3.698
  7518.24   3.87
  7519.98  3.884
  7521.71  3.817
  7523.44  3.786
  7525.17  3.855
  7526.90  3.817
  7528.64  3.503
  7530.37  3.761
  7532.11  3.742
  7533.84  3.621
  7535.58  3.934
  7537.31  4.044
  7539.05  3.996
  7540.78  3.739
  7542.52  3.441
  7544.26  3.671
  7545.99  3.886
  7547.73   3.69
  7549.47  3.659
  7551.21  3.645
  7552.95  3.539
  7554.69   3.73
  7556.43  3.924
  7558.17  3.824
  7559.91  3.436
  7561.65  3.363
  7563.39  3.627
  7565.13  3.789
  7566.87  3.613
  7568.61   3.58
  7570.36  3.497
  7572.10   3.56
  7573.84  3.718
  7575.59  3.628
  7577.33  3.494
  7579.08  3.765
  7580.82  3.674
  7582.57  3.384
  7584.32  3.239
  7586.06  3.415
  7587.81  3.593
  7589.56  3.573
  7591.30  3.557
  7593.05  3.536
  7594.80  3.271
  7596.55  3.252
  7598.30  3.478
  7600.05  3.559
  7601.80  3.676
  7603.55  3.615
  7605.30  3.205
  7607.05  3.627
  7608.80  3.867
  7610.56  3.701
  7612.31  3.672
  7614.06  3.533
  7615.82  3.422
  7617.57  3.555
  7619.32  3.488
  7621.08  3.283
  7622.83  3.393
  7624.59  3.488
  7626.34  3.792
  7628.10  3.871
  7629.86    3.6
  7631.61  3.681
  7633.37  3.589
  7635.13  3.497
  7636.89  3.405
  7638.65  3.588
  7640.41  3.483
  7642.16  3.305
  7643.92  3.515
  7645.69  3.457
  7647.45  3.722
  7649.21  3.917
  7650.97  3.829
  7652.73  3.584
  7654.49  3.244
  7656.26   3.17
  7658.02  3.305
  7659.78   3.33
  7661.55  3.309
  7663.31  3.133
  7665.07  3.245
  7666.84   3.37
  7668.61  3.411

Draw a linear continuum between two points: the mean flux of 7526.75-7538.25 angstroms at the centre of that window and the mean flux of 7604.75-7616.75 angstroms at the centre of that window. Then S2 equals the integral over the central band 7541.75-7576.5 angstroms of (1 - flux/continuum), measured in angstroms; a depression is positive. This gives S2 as 0.6 angstroms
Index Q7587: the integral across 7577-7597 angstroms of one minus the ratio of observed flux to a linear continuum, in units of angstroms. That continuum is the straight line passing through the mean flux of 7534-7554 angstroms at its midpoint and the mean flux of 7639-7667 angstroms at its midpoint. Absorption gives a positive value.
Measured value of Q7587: 0.8 angstroms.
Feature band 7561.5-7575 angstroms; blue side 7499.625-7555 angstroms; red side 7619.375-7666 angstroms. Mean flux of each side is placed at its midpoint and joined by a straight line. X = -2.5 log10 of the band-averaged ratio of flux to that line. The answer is 0.02 mag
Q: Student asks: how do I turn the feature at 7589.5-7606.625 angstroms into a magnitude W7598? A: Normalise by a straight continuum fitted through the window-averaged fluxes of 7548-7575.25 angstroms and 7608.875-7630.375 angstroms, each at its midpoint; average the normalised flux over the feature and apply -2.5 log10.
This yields 0.04 mag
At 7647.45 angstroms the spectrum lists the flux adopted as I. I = 3.722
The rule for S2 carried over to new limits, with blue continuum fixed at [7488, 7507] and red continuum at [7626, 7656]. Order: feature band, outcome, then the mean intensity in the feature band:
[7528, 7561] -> -0.61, 3.72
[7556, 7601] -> 1.02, 3.55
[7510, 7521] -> -0.41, 3.82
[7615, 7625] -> 0.45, 3.44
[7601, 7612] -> -0.03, 3.62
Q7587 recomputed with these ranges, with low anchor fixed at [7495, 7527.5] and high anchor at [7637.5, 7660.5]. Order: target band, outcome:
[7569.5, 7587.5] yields 0.54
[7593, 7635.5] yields 0.28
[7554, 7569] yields 0.12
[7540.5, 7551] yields 0.12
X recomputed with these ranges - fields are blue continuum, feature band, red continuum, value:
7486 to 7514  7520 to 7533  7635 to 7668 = -0.03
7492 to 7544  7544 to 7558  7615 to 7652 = -0.01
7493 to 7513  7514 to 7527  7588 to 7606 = -0.04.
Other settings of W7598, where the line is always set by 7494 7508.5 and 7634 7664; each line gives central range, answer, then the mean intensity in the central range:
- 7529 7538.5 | -0.034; 3.81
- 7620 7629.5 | -0.017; 3.56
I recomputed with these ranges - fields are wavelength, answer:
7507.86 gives 3.723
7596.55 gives 3.252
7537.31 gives 4.044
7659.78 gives 3.33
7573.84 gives 3.718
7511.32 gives 3.714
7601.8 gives 3.676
